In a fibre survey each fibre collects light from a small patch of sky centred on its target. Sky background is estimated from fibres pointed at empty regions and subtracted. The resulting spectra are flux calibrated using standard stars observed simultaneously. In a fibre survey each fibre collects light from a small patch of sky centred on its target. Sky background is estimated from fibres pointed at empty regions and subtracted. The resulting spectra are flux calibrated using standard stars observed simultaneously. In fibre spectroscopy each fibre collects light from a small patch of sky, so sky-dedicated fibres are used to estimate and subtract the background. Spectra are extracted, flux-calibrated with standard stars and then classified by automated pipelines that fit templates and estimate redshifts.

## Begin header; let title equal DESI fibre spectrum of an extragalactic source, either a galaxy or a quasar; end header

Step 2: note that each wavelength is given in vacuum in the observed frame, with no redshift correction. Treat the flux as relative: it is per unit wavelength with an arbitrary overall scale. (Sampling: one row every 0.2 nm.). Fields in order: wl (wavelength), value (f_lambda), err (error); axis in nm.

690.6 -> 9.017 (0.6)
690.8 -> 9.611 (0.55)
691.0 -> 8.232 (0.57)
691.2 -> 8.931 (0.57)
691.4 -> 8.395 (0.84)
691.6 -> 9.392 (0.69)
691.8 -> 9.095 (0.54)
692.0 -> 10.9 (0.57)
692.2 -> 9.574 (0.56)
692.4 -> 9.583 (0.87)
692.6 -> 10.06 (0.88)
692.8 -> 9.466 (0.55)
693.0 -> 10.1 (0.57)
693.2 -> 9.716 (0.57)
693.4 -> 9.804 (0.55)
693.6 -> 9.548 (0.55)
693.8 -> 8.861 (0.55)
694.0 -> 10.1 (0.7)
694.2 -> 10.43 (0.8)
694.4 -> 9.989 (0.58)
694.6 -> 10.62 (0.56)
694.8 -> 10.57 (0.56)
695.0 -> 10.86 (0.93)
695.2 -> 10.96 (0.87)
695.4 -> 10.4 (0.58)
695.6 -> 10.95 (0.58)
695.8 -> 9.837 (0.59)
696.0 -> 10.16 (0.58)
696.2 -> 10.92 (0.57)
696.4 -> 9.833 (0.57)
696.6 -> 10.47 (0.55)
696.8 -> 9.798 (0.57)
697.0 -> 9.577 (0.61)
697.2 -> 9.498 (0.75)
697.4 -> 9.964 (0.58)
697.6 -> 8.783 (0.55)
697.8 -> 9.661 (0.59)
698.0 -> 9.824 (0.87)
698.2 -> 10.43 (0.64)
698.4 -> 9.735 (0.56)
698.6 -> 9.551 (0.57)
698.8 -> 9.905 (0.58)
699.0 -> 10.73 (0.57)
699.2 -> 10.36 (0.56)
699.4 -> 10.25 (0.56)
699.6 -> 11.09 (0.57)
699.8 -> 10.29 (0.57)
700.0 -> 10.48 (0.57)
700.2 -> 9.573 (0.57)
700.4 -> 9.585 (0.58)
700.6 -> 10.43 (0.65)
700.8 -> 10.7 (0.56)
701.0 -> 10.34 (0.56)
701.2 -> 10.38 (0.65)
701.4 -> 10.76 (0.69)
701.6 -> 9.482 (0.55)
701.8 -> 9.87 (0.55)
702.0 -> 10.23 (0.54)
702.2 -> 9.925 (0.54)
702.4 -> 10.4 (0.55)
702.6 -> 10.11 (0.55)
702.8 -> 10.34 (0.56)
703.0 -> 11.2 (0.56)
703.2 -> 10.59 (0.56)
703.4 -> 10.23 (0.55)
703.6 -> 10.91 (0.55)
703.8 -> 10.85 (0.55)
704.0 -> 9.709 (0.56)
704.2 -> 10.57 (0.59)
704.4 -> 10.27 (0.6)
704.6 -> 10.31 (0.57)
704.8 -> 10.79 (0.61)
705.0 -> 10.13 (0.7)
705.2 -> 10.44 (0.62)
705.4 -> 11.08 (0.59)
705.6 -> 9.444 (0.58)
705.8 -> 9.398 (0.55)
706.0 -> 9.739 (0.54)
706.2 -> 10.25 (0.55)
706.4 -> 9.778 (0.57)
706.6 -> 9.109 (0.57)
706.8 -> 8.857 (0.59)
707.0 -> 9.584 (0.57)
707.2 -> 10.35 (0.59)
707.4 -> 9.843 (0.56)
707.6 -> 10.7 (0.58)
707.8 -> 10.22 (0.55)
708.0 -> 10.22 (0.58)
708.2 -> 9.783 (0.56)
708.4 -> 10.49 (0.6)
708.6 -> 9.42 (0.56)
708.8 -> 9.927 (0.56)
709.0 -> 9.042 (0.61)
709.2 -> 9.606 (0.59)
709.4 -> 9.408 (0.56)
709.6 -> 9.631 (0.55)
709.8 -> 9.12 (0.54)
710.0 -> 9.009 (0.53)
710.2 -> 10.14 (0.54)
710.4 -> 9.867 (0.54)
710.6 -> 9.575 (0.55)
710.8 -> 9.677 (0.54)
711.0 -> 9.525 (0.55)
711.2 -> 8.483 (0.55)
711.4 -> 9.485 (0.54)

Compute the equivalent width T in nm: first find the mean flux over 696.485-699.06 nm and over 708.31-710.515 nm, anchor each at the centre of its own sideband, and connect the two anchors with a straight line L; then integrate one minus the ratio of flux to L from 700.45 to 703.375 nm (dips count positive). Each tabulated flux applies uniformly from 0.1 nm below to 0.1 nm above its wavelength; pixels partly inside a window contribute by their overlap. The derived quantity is -0.17 nm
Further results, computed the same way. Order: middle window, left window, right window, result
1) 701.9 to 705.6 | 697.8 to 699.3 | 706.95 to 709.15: -0.156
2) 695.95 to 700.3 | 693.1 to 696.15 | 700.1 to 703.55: 0.079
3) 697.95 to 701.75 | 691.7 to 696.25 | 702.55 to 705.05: 0.044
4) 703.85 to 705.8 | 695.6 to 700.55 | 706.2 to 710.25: -0.089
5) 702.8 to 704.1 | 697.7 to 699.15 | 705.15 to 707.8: -0.083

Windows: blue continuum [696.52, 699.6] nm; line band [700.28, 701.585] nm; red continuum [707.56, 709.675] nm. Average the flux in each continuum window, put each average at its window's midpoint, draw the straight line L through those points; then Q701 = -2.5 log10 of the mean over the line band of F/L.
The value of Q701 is -0.04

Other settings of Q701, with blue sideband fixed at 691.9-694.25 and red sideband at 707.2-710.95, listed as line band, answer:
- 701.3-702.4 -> -0.03 mag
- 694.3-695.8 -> -0.08 mag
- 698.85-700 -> -0.08 mag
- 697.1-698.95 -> 0.01 mag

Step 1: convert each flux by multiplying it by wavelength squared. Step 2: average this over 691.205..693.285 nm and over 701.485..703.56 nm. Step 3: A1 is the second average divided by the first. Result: 1.10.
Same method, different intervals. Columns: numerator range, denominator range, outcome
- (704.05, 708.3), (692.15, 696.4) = 1.03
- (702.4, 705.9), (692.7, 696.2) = 1.05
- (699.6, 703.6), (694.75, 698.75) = 1.04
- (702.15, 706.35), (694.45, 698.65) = 1.04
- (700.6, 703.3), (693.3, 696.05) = 1.03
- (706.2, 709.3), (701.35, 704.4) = 0.96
